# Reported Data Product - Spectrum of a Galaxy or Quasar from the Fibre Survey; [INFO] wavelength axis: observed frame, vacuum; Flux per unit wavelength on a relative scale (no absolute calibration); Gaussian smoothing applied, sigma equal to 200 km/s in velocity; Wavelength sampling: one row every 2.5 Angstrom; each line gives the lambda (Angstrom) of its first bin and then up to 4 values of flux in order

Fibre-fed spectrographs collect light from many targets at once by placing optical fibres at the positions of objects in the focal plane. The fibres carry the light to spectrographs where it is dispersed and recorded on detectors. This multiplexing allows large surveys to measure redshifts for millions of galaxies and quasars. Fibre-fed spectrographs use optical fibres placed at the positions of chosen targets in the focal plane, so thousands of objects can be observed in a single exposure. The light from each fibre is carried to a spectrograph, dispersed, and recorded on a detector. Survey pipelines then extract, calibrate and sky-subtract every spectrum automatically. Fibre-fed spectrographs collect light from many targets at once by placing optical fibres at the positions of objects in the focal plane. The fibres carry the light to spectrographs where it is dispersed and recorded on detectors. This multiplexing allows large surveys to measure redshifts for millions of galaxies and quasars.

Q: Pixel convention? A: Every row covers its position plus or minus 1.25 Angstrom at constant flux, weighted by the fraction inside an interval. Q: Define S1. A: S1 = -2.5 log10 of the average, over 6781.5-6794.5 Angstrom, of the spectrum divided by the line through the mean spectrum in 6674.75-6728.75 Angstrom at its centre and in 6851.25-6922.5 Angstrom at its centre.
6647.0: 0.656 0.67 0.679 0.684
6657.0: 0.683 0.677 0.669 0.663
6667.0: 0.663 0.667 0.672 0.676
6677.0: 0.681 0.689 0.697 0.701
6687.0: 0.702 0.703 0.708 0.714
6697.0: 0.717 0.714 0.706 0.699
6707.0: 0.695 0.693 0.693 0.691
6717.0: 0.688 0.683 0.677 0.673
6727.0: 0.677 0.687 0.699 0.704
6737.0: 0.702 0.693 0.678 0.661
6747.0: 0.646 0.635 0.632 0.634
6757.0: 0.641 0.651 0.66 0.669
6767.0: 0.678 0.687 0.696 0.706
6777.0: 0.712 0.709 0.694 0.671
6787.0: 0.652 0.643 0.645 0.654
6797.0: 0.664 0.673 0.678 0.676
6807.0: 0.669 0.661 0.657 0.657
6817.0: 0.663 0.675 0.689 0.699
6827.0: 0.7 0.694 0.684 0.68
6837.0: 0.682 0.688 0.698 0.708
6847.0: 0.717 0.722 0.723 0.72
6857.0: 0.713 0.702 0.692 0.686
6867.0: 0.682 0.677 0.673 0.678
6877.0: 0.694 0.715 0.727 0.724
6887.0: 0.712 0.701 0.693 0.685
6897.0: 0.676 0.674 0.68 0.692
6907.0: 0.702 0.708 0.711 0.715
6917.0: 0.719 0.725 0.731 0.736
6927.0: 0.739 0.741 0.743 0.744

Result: 0.063 mag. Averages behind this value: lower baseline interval 0.695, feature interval 0.658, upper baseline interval 0.701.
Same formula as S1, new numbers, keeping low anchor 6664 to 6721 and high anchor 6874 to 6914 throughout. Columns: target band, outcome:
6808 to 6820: 0.05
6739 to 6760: 0.07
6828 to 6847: 0.01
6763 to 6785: 0.01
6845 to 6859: -0.03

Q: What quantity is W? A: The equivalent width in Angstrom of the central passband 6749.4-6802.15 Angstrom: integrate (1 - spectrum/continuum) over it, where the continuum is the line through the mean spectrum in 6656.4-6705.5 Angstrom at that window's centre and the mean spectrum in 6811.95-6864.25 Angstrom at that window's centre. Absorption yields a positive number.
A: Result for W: 1.9 Angstrom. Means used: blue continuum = 0.69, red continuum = 0.694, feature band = 0.668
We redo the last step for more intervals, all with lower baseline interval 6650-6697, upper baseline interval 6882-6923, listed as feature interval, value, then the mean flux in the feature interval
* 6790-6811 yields 0.9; 0.664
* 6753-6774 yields 0.8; 0.666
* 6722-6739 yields 0.0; 0.689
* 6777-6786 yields 0.0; 0.693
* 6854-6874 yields 0.3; 0.692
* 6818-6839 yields 0.3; 0.688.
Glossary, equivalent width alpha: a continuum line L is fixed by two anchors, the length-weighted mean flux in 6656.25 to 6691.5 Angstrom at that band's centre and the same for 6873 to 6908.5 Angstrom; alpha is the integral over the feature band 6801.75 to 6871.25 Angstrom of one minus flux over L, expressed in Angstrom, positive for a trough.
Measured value 0.4 Angstrom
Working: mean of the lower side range 0.682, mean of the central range 0.689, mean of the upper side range 0.697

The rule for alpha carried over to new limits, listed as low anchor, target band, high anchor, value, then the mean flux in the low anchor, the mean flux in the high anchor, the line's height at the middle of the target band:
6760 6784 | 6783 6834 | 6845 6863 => 2.10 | 0.688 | 0.713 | 0.699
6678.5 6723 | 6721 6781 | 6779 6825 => 0.73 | 0.699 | 0.669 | 0.684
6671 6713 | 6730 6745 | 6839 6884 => 0.17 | 0.698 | 0.701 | 0.699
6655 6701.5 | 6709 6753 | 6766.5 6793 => 0.43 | 0.689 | 0.682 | 0.685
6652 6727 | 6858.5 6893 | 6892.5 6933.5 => 0.51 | 0.689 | 0.711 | 0.707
